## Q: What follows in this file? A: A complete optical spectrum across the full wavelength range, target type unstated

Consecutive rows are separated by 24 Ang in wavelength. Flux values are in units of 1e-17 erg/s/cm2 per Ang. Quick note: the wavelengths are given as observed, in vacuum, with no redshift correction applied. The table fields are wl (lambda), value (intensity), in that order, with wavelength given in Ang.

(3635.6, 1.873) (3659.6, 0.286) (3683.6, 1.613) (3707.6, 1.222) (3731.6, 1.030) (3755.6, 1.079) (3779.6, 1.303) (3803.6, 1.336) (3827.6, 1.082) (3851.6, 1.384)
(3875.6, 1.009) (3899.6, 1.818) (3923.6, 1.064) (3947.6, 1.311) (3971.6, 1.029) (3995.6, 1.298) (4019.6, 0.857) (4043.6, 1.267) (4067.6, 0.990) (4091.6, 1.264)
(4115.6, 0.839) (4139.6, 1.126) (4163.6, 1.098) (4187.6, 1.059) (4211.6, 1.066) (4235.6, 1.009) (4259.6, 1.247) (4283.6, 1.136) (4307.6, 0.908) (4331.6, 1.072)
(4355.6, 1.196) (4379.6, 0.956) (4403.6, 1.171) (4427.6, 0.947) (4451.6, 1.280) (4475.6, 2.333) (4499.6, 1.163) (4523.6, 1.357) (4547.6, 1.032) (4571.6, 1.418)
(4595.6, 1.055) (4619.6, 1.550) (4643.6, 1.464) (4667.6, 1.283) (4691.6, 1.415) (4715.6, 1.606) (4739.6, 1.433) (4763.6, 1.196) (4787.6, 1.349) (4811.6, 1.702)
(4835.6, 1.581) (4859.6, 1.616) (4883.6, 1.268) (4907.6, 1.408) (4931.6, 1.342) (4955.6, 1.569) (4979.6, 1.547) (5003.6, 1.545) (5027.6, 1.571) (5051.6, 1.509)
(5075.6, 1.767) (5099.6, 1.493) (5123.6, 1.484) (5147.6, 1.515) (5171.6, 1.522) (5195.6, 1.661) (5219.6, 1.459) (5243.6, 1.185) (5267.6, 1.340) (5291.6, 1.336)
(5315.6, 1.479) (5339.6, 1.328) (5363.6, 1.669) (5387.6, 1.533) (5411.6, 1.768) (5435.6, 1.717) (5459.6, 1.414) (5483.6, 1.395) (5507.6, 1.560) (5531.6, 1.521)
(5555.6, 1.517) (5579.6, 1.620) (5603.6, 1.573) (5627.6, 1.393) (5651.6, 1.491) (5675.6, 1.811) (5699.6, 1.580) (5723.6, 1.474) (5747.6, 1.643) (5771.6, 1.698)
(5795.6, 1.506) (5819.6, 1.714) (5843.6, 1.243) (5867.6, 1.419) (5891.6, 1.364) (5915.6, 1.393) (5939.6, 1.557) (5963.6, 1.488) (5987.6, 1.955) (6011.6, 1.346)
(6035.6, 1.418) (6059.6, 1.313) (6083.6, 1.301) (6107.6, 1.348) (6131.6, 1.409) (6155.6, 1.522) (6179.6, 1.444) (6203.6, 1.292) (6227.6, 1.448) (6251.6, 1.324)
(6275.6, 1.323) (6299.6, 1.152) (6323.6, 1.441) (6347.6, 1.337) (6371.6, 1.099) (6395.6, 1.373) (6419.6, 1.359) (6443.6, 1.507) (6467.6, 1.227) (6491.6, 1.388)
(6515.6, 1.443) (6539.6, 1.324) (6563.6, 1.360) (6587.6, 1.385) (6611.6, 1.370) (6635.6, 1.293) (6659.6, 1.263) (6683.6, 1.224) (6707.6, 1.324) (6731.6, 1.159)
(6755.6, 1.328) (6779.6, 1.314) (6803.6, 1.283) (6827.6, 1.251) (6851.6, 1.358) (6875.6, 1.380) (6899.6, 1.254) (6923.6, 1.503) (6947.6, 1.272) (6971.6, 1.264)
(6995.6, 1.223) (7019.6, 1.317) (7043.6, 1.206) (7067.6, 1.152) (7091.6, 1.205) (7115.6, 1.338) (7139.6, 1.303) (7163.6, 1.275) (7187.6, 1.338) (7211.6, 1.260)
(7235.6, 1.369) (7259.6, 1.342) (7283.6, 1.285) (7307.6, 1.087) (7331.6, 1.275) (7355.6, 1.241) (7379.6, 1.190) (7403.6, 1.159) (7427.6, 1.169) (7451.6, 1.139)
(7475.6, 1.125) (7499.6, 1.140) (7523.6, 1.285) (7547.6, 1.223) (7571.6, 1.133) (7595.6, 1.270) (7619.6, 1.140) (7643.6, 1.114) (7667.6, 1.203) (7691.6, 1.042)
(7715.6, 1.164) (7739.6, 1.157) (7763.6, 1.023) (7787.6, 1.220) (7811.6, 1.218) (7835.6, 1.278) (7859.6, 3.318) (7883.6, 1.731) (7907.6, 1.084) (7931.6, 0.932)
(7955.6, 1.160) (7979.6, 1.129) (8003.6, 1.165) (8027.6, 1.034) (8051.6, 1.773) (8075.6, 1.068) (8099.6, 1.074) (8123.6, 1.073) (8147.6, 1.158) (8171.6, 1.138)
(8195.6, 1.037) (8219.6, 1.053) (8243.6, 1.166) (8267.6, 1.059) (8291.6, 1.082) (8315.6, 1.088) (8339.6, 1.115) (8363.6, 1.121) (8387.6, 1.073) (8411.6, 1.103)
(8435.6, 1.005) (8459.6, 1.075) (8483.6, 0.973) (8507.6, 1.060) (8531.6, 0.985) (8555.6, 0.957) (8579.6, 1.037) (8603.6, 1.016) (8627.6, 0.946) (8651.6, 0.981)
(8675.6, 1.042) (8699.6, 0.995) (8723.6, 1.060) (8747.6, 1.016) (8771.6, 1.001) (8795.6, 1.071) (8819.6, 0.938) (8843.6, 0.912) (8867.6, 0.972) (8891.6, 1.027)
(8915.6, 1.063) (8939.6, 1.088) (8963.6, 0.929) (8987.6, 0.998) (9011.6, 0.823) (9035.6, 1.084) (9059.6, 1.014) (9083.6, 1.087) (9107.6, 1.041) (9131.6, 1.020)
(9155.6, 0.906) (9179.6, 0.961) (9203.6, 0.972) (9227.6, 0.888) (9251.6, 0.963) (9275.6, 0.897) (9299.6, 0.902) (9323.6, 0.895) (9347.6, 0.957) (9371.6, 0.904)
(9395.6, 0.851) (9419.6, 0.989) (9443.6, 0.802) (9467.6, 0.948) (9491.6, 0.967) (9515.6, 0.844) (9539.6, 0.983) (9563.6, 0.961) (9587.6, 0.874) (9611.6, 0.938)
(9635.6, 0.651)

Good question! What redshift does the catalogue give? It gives 0.197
